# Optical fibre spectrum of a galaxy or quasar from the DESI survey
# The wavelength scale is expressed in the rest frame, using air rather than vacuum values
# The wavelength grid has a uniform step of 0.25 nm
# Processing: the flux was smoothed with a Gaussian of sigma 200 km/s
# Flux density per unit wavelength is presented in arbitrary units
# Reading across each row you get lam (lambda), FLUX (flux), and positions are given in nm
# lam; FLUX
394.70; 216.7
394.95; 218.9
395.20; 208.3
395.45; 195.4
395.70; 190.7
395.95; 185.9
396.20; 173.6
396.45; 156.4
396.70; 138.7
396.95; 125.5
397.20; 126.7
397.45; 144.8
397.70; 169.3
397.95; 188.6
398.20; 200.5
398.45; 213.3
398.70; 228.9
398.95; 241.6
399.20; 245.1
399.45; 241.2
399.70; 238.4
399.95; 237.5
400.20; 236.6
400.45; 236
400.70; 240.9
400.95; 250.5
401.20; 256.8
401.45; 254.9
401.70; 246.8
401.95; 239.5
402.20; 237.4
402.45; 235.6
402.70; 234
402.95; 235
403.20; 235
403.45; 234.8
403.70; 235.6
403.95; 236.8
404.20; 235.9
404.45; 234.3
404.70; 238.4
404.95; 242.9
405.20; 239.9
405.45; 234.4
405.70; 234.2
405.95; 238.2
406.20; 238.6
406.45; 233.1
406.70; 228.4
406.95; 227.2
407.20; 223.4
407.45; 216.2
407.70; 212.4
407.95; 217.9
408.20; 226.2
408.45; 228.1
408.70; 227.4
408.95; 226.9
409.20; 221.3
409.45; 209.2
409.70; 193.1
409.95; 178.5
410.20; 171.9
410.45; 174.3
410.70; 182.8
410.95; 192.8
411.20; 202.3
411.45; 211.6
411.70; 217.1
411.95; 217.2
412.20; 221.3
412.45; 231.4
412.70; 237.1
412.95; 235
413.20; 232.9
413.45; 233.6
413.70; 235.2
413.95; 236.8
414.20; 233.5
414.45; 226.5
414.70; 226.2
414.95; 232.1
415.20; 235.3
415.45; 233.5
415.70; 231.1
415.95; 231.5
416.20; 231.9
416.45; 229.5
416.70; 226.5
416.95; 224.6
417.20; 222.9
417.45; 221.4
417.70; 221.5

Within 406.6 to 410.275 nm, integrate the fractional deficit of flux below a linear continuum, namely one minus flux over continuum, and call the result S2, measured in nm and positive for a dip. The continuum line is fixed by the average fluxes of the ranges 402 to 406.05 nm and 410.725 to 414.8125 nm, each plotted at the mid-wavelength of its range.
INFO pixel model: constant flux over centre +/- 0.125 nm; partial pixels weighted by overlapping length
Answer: 0.25 nm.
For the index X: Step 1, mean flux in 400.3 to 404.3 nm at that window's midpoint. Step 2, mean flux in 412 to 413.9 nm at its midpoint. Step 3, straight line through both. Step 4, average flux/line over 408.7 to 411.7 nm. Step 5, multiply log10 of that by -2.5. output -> 0.18 mag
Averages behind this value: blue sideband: 240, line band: 199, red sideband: 232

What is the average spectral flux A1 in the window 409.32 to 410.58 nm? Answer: 186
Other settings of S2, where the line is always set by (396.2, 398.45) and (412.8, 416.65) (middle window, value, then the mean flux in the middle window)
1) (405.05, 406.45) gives -0.299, 237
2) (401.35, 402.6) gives -0.438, 242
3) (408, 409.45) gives -0.117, 224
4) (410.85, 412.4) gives 0.055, 212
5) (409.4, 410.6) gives 0.162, 184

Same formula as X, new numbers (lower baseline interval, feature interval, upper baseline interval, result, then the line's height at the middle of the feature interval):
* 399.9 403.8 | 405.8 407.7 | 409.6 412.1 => -0.06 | 215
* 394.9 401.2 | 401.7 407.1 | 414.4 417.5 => -0.12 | 212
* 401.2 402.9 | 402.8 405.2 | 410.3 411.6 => -0.02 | 231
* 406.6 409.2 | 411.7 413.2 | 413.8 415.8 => 0.01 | 229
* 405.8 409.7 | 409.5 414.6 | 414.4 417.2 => 0.07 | 227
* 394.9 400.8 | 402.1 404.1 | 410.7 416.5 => -0.14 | 208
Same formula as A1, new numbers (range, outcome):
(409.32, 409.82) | 201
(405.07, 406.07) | 237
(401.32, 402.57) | 243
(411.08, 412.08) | 212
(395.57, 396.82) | 169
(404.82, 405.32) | 241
